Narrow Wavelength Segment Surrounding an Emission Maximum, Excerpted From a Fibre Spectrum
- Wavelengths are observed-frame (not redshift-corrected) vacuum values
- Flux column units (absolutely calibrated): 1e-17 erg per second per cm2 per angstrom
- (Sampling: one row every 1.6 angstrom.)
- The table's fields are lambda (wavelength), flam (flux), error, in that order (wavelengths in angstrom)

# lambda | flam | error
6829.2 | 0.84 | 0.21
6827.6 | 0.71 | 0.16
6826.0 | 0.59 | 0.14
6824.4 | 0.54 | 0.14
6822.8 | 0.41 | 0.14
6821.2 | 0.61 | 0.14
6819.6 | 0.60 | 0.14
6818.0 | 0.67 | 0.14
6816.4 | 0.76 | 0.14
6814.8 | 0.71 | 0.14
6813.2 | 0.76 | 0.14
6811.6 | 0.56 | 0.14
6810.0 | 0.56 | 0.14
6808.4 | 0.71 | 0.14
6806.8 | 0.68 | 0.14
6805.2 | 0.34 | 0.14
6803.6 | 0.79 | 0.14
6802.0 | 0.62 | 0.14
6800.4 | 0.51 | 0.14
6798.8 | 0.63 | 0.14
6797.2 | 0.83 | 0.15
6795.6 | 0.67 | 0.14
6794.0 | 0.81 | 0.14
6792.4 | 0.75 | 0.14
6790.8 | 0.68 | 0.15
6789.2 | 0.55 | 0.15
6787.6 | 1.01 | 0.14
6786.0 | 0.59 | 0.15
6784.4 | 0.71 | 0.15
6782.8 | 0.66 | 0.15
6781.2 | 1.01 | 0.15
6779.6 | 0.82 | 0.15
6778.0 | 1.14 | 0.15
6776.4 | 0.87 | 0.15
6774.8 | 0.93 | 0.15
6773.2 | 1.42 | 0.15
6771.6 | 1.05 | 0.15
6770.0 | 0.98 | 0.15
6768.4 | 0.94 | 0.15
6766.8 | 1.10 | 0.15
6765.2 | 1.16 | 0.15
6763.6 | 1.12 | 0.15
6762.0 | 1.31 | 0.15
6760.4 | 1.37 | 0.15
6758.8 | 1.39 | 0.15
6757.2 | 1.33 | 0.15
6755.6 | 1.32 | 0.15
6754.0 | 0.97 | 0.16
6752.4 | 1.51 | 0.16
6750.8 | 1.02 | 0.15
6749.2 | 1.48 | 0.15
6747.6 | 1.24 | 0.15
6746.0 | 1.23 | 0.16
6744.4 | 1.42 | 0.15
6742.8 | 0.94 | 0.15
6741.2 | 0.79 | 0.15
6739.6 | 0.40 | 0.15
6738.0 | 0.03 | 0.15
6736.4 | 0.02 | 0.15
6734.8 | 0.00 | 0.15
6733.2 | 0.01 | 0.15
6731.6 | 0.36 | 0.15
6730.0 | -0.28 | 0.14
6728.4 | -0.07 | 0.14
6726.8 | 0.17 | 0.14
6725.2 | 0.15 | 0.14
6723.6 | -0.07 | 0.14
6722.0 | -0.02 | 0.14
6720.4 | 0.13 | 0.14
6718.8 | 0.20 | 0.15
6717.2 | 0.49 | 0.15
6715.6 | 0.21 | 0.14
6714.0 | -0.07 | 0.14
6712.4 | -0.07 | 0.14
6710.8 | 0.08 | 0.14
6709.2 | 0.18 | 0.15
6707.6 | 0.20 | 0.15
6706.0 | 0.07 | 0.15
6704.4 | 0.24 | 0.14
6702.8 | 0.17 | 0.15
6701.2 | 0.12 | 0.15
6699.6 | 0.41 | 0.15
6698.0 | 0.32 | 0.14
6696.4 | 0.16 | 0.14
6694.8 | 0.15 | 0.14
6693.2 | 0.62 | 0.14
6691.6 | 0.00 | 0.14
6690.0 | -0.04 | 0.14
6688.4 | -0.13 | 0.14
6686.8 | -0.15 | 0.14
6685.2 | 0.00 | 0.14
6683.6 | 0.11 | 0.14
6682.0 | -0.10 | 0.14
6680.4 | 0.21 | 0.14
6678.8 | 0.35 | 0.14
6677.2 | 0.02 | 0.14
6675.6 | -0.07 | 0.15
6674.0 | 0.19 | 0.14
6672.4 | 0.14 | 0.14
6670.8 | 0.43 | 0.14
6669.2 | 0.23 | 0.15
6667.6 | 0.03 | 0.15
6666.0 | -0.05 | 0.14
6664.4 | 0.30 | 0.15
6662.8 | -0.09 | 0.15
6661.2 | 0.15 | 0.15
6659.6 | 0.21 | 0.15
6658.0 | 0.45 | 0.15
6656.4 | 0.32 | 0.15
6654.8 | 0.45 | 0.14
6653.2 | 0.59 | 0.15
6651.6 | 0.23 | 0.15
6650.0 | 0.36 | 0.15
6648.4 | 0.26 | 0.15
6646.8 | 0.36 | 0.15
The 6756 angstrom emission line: Lyman alpha 1216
